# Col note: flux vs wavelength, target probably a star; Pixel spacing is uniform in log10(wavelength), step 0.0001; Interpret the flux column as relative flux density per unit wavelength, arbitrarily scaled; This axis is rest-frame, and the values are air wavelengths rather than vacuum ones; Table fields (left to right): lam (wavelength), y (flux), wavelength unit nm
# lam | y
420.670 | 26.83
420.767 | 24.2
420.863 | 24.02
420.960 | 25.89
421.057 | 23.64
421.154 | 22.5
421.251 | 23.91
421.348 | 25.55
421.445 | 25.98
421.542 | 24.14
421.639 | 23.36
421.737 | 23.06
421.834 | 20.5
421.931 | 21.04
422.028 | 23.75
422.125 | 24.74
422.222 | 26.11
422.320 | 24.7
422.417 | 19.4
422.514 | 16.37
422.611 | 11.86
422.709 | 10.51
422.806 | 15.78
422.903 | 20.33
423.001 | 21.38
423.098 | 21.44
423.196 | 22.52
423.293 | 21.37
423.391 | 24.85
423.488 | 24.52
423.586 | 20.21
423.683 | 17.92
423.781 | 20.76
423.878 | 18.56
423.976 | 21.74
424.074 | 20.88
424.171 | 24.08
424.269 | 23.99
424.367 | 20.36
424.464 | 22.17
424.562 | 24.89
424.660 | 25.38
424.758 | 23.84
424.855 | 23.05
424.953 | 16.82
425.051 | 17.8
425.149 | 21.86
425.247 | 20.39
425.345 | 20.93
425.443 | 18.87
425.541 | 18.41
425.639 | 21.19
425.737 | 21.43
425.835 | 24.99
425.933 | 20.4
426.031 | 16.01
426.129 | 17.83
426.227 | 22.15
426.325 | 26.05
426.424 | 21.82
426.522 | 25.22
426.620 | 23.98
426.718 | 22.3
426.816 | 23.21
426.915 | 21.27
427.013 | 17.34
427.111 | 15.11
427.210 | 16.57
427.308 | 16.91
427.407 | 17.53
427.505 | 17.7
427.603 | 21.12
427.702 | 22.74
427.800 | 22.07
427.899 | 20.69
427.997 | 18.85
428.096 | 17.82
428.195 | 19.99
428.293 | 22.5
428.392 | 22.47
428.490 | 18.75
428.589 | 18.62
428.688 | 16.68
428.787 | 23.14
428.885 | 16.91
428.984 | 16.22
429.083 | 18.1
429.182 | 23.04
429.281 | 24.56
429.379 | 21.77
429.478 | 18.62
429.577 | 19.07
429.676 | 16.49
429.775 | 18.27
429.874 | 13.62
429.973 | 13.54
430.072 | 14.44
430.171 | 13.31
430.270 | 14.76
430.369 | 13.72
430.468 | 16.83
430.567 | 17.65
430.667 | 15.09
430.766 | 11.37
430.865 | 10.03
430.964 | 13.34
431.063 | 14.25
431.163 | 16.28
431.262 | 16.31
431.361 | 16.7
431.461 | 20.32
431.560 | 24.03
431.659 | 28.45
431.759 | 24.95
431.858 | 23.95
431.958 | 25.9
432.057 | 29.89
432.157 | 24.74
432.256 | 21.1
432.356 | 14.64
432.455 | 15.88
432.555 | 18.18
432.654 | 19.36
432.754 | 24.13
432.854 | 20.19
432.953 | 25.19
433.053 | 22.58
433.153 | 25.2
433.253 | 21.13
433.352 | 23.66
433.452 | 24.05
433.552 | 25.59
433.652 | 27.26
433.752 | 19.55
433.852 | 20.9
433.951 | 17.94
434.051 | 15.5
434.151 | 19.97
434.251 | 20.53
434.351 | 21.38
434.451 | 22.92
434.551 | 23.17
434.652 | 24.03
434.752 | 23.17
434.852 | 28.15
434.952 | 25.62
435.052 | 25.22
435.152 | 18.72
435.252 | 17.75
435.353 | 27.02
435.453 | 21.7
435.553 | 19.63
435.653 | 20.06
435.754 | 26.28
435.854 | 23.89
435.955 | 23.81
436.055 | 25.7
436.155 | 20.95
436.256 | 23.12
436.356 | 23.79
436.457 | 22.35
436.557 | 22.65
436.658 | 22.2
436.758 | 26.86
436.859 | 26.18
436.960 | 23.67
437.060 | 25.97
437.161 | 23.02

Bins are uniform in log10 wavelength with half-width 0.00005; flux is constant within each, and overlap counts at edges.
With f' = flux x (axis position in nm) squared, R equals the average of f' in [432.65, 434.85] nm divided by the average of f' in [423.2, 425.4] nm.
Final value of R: 1.08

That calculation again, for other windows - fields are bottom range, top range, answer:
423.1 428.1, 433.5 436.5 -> 1.12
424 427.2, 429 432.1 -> 0.88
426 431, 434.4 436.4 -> 1.29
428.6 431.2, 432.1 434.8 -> 1.32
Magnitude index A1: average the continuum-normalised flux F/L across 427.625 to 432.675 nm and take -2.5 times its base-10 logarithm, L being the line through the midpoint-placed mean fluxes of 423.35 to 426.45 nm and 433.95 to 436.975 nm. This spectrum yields 0.17 mag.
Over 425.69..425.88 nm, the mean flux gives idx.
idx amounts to 23.2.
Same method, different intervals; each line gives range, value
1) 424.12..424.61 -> 23.1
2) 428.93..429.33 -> 20.4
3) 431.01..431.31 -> 15.6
